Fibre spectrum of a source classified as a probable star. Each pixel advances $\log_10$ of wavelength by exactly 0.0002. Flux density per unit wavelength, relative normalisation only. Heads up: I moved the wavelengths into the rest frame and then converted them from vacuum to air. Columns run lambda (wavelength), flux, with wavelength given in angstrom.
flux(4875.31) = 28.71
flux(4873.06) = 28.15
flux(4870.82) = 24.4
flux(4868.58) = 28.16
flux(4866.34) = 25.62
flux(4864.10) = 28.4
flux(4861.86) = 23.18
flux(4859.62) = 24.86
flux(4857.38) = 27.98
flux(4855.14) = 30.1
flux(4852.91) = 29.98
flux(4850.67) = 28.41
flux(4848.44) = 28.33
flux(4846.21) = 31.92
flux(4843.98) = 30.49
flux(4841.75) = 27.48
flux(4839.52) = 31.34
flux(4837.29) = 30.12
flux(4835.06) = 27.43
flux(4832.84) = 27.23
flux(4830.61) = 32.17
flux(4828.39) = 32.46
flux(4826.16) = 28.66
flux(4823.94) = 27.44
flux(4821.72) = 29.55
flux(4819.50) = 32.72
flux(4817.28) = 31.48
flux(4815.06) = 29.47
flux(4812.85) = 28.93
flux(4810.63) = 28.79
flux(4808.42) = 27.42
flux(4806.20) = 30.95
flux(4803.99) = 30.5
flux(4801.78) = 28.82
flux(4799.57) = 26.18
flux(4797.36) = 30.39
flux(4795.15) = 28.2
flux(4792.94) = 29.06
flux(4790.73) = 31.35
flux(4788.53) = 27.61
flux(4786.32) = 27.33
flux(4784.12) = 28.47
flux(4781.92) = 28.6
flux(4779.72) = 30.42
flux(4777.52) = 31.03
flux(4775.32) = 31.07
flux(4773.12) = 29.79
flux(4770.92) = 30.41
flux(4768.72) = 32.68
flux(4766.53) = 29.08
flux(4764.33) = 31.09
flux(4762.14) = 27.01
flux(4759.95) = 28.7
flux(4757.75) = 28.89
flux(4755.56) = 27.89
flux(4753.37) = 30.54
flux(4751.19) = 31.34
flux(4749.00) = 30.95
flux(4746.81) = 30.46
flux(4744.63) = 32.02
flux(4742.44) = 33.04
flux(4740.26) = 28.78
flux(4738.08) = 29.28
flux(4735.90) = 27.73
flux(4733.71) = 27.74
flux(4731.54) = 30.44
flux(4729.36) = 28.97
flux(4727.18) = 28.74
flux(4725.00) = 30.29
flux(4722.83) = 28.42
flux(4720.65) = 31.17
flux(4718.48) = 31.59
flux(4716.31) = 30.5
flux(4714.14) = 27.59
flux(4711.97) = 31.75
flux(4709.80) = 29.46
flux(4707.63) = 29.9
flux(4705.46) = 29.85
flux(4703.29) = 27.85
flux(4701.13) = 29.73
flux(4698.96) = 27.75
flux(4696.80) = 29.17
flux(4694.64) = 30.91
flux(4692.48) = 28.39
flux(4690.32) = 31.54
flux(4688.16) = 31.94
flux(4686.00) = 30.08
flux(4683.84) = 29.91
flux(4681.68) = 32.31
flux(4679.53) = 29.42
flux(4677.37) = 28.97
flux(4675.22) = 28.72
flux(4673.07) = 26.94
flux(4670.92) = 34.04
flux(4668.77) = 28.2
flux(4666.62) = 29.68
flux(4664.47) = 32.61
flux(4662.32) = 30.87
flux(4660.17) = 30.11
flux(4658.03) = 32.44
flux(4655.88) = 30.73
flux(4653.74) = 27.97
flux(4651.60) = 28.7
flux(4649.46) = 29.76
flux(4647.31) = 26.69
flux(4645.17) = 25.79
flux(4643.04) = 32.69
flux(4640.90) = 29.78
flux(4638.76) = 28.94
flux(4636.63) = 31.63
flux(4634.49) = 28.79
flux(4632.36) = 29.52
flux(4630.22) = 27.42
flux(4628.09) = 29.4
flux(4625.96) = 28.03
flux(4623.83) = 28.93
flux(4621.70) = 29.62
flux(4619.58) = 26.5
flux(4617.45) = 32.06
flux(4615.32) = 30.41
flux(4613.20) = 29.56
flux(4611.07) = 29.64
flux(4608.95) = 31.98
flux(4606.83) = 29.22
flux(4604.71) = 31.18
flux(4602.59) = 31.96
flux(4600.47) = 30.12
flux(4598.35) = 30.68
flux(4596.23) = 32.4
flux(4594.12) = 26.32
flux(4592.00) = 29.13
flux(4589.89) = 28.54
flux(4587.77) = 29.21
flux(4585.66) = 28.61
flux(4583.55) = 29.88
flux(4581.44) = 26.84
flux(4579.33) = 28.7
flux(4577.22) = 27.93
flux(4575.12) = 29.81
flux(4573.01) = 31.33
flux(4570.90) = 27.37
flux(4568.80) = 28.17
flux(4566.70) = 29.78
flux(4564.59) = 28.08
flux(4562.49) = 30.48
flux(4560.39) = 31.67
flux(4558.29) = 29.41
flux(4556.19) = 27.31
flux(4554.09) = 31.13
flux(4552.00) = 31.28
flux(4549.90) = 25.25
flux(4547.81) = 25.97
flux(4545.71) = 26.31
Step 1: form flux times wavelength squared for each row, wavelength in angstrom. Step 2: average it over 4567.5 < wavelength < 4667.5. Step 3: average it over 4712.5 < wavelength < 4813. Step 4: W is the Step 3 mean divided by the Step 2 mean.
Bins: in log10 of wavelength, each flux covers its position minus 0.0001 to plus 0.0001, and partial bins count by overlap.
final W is 1.1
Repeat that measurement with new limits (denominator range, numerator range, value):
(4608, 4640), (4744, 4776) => 1.08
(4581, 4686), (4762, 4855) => 1.07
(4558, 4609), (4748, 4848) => 1.10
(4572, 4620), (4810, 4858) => 1.11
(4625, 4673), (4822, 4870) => 1.05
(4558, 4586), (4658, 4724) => 1.08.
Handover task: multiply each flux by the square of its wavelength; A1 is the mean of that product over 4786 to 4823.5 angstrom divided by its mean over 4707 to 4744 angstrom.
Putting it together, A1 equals 1.0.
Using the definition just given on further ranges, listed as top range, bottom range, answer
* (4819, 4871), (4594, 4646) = 1.06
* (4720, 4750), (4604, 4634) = 1.06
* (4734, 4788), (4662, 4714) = 1.03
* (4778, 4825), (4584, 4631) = 1.07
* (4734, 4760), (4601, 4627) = 1.06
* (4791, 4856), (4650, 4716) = 1.05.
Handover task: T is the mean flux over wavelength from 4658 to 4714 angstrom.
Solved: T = 30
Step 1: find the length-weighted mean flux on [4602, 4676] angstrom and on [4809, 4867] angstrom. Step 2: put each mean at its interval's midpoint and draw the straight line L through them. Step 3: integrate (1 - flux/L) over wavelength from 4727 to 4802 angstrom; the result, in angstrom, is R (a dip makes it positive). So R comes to -0.7 angstrom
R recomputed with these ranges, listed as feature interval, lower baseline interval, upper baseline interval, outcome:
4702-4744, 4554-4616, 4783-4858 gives -0.3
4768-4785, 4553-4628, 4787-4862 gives -0.6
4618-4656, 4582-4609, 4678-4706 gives 1.2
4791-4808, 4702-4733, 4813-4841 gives 0.4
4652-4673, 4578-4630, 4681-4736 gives -0.6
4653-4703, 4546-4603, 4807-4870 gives -1.8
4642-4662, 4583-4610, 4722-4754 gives 0.3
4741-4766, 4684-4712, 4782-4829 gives -0.5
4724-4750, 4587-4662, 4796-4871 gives -0.6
